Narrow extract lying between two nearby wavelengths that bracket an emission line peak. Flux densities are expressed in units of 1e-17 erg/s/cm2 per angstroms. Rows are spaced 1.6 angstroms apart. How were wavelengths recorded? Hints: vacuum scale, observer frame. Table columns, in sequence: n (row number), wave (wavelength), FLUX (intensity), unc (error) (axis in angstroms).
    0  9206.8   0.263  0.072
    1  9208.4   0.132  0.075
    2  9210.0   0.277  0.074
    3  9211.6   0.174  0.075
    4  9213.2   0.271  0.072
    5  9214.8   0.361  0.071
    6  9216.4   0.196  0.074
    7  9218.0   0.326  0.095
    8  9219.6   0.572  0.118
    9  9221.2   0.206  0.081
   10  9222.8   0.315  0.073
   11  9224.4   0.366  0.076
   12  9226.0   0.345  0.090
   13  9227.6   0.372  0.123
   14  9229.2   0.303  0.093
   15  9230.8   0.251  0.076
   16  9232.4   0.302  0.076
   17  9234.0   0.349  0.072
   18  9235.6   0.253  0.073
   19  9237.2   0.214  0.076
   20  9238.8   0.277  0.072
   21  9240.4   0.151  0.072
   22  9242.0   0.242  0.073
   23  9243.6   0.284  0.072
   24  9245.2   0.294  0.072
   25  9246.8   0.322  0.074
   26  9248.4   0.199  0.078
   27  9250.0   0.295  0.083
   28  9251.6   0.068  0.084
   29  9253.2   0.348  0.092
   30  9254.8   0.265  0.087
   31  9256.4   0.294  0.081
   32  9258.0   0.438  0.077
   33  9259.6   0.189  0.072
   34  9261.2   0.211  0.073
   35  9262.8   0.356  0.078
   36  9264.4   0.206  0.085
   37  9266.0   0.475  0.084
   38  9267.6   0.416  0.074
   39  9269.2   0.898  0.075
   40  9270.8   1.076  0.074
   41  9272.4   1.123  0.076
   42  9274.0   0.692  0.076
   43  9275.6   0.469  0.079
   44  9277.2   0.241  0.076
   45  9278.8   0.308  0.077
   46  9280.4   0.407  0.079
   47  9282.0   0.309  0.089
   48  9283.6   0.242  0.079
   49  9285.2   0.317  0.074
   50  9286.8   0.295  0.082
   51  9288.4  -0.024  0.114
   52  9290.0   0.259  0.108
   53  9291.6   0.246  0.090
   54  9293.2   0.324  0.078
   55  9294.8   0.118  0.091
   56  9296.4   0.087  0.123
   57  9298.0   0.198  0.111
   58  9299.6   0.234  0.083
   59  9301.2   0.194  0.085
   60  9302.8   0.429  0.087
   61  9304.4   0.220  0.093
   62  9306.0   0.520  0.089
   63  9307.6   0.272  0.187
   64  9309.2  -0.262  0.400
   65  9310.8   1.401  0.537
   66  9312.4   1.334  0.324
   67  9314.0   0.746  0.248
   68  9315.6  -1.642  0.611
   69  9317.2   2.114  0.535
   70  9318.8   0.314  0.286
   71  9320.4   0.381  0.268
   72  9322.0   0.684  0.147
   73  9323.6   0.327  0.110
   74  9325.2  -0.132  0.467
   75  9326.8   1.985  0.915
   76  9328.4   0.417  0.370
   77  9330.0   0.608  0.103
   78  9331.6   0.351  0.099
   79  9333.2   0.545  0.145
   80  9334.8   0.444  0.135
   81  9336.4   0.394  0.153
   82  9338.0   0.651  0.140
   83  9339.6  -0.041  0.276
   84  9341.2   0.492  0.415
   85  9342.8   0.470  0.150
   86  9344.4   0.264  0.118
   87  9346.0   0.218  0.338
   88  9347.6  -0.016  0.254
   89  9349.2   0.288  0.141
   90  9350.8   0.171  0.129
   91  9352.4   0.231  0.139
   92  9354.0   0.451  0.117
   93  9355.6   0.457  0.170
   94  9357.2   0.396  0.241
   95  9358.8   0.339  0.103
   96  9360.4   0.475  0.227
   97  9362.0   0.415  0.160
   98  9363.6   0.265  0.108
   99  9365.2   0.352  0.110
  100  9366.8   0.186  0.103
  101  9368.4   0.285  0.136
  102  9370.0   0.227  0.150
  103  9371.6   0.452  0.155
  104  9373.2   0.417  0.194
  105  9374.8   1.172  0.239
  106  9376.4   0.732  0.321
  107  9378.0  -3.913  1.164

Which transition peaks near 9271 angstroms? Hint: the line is H-gamma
